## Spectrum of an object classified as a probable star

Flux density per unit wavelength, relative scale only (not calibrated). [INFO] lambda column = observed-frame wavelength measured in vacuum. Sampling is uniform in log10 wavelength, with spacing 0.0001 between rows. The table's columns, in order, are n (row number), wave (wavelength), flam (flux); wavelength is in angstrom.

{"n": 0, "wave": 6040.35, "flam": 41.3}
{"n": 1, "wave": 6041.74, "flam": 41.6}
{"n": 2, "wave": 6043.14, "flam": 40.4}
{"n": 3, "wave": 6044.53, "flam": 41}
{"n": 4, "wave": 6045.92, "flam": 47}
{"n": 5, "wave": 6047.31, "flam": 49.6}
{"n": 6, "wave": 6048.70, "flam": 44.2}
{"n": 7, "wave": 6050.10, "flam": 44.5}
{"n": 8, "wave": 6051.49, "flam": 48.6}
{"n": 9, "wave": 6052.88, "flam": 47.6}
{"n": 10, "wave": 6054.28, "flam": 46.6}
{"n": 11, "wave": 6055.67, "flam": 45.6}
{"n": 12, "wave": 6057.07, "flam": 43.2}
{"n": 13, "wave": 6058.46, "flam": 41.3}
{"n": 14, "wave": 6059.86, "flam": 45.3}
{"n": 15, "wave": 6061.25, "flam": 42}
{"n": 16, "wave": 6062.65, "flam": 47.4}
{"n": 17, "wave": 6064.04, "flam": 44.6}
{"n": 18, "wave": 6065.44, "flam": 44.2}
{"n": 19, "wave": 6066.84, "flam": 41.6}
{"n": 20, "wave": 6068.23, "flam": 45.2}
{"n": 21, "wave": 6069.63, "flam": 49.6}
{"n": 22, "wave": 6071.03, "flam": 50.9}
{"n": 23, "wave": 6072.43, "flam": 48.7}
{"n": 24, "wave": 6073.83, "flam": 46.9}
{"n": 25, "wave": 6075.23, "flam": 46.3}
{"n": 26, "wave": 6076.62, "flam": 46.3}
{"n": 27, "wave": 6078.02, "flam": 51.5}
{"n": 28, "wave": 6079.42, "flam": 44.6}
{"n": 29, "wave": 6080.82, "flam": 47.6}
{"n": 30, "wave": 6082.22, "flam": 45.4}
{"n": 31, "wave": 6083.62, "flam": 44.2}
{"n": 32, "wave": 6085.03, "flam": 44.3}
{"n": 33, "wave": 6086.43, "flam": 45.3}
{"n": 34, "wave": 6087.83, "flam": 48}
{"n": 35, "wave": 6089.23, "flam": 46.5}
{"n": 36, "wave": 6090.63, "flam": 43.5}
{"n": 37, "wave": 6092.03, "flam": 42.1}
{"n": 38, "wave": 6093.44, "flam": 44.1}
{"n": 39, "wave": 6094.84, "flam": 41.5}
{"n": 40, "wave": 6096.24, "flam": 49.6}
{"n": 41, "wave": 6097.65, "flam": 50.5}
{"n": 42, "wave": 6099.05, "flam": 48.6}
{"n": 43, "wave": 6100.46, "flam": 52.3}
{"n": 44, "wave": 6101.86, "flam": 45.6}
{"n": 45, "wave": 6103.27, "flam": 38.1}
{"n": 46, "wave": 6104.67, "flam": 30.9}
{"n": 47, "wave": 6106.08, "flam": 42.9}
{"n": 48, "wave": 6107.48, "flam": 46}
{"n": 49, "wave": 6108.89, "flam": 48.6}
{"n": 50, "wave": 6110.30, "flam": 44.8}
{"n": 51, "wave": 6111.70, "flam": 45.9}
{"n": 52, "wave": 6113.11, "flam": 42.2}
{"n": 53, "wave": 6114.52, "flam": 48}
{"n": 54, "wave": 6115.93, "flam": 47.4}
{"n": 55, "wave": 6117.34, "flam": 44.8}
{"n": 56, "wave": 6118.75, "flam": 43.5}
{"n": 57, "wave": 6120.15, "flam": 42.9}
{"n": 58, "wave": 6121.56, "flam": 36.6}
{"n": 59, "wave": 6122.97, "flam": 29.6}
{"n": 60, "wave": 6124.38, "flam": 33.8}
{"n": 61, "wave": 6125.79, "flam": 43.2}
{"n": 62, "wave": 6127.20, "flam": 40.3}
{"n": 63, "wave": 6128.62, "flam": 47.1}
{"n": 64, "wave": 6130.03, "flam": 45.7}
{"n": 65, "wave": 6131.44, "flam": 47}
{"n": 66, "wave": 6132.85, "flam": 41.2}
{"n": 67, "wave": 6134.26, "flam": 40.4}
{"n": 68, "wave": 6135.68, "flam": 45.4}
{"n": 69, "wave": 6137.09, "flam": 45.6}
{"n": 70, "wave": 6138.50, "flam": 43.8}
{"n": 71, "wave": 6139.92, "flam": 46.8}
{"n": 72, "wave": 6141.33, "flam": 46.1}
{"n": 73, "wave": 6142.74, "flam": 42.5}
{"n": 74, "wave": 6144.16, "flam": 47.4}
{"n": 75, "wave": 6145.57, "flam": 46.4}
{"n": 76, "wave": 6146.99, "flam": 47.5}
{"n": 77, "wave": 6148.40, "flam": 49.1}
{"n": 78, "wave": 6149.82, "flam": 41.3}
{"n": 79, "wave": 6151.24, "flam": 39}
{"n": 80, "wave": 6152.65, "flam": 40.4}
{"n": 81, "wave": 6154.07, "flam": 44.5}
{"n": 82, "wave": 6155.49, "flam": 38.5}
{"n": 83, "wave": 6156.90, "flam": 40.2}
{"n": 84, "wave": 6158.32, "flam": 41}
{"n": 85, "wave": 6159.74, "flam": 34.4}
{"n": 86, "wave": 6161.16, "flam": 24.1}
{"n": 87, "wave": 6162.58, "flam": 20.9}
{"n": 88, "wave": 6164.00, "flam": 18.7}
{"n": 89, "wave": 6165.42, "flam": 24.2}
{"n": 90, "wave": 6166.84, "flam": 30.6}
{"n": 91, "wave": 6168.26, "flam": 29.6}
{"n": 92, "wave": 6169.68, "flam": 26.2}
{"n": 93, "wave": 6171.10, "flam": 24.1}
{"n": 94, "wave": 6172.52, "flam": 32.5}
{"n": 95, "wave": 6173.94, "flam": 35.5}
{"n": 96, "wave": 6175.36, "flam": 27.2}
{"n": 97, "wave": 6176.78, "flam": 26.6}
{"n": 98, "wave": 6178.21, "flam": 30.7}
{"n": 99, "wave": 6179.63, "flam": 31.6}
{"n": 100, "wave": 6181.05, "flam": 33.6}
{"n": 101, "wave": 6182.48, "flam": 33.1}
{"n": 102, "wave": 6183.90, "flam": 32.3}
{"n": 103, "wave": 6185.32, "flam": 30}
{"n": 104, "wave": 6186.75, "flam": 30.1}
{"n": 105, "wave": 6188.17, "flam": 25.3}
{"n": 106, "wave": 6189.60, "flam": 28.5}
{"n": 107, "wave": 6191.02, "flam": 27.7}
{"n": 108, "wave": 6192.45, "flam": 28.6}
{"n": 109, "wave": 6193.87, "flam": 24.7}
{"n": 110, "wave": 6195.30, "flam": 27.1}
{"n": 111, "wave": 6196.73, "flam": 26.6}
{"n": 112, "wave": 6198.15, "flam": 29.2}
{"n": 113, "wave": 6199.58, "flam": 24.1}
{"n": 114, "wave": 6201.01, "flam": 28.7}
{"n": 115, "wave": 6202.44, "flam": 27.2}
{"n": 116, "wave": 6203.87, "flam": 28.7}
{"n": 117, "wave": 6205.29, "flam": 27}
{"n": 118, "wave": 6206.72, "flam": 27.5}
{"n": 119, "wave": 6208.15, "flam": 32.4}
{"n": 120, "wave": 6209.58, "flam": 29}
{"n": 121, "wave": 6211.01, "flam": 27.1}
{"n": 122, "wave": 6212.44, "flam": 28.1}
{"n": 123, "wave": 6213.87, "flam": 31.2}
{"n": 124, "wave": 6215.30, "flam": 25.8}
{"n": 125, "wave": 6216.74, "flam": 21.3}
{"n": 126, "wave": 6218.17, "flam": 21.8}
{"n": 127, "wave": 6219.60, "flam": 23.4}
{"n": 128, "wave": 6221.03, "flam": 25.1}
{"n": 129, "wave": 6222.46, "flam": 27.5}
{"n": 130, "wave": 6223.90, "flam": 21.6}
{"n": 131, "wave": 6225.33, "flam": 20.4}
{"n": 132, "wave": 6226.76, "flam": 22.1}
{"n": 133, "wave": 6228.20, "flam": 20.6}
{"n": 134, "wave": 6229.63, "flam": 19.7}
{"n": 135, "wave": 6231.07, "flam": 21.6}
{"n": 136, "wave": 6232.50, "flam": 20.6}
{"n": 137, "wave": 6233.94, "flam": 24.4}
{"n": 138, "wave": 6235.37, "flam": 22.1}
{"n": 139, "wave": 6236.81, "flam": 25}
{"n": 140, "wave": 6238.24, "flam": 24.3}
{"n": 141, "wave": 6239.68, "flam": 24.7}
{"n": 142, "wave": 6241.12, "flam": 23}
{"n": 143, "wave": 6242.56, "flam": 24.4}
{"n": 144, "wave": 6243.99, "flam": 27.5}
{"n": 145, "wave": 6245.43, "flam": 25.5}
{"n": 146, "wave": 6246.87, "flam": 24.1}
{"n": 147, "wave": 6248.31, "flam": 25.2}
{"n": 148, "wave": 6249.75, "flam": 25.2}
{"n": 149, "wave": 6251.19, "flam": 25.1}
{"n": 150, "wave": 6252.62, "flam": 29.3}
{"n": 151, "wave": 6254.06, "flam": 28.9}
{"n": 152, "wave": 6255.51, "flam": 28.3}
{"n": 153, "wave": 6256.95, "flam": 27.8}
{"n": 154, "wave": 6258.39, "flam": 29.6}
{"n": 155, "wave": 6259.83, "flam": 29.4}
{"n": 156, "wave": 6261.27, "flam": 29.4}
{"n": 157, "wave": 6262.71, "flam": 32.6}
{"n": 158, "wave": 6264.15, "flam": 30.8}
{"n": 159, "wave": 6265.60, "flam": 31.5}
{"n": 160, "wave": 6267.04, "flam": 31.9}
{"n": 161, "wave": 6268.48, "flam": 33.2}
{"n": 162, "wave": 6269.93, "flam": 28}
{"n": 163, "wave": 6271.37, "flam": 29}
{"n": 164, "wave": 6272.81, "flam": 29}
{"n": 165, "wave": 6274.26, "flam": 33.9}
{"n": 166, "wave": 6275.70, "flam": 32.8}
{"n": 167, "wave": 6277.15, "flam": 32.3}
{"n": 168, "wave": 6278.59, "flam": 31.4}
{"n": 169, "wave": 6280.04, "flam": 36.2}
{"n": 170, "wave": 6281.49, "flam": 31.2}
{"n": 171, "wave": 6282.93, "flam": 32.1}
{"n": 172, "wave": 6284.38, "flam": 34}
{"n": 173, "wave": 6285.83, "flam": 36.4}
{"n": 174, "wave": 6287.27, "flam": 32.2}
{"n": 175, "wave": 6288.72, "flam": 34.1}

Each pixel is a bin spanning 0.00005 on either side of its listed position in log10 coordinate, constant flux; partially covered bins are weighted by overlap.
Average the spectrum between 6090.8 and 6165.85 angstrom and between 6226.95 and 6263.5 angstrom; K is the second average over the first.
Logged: 0.61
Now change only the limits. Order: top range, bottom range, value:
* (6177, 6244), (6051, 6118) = 0.58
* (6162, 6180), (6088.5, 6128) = 0.64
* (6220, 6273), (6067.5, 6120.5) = 0.57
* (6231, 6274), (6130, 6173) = 0.71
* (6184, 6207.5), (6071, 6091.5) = 0.60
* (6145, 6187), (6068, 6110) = 0.73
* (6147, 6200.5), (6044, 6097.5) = 0.68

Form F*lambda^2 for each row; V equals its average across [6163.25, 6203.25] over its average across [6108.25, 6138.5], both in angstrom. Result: 0.67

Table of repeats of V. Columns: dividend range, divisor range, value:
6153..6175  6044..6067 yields 0.71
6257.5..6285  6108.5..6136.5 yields 0.77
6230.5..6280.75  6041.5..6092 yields 0.65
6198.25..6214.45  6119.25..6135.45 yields 0.71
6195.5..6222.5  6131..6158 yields 0.63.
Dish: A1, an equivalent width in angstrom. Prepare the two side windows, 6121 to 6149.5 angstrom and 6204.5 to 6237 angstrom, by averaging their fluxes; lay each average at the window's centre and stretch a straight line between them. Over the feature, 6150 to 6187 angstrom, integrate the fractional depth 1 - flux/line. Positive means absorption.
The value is 4.47 angstrom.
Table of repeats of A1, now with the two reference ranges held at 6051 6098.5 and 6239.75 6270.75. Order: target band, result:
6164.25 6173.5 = 2.3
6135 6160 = -3.1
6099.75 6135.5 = -1.0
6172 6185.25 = 1.6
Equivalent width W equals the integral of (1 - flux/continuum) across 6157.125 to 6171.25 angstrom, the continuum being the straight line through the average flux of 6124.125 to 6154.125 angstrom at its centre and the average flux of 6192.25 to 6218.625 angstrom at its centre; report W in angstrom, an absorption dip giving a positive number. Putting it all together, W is 3.7 angstrom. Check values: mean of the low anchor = 44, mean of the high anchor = 27.2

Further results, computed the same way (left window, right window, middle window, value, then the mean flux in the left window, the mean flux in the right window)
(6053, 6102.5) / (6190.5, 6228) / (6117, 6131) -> -0.62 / 46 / 26.2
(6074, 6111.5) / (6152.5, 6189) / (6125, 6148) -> -4.73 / 45.4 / 30.8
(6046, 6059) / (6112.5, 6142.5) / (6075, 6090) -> -0.57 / 45.8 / 42.9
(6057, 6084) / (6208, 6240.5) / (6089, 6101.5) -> -1.21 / 45.9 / 24.2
